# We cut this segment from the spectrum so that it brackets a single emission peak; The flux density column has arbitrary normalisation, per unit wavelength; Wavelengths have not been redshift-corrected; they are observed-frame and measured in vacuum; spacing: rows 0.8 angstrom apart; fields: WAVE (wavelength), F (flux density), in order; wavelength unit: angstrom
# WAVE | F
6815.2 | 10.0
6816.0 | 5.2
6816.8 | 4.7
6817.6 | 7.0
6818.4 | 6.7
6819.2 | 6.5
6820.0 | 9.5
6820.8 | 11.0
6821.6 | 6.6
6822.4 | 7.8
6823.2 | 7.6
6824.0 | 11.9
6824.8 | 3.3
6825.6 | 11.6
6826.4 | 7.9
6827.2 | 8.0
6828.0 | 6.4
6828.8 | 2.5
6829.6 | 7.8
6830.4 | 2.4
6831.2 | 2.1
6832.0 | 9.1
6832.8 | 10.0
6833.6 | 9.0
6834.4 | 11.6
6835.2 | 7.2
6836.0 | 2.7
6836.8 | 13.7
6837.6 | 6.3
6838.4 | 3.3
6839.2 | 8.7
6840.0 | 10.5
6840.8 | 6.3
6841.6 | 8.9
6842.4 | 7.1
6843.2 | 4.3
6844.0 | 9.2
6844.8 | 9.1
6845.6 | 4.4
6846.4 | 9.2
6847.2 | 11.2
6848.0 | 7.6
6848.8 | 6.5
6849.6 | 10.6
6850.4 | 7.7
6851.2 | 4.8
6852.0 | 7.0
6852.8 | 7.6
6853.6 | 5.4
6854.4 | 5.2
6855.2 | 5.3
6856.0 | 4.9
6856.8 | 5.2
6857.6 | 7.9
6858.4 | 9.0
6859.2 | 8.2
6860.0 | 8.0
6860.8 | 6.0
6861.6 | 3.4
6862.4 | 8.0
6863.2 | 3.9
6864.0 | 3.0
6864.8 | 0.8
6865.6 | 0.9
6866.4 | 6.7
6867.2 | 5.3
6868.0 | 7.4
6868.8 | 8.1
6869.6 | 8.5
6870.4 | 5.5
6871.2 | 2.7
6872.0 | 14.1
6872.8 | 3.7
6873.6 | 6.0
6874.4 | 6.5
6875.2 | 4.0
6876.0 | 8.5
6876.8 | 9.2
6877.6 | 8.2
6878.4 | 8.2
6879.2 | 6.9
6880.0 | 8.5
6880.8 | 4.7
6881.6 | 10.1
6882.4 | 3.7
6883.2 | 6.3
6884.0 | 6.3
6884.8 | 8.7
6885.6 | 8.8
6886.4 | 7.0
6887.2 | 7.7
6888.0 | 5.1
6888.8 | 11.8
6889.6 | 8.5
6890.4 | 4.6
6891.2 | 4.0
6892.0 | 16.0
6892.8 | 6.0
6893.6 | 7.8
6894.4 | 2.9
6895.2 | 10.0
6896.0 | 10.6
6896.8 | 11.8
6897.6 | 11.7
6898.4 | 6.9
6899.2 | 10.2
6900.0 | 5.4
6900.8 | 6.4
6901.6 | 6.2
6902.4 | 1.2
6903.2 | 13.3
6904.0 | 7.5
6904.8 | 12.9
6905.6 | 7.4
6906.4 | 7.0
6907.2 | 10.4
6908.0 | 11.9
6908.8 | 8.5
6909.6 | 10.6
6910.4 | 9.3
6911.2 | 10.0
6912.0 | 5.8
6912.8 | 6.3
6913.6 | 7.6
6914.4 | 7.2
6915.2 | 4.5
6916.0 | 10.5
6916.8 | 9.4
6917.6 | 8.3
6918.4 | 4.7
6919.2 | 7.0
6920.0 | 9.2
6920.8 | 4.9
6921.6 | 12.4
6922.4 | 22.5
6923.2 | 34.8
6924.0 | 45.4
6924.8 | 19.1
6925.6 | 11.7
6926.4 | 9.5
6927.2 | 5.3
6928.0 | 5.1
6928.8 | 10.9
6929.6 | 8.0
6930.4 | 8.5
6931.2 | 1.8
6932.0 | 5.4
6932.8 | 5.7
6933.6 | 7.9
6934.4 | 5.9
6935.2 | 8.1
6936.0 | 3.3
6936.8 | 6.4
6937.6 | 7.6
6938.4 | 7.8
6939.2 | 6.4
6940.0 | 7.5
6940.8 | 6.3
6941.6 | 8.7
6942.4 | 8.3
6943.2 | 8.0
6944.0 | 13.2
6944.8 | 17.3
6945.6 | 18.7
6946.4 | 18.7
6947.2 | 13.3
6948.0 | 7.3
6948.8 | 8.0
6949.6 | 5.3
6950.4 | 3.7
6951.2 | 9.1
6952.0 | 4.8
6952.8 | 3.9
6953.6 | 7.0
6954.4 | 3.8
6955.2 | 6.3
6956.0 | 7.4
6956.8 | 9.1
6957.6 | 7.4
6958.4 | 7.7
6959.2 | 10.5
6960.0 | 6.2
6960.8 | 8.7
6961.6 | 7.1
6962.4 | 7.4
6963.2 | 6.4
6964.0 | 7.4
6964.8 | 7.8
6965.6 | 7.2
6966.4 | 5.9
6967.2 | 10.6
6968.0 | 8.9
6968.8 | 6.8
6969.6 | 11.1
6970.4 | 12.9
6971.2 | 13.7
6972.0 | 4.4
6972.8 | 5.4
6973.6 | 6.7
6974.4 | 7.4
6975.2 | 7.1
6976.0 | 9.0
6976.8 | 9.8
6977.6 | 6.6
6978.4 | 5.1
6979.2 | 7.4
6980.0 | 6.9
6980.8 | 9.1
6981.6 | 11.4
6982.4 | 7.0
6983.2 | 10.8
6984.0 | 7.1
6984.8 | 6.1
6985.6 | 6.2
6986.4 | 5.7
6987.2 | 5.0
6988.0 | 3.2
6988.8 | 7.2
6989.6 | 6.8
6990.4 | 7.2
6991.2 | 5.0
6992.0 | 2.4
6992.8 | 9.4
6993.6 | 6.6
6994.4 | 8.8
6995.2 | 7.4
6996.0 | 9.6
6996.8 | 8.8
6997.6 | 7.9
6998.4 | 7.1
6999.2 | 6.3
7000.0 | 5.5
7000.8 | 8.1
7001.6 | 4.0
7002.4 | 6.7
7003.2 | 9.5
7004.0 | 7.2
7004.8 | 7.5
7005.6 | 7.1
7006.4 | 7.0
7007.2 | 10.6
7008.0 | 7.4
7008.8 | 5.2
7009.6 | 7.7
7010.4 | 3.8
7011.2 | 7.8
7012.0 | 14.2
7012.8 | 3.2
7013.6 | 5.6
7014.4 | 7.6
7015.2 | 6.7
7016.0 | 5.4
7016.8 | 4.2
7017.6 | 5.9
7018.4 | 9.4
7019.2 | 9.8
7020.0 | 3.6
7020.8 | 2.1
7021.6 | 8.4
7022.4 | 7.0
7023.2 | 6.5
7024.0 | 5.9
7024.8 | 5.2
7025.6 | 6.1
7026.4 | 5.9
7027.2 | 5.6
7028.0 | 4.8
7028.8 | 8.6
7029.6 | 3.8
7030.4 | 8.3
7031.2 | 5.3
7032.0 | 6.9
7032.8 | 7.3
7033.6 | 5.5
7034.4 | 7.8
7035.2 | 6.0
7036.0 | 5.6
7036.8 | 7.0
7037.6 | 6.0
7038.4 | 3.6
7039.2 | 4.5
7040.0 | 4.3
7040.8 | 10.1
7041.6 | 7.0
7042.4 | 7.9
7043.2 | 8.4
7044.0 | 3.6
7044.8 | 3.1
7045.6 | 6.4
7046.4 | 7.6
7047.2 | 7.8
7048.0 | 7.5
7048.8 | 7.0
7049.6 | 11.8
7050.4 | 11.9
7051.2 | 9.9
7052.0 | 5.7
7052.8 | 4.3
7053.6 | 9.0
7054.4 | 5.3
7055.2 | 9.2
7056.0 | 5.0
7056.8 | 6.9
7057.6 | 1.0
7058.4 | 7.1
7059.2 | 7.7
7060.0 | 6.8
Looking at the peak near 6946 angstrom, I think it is [N II]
